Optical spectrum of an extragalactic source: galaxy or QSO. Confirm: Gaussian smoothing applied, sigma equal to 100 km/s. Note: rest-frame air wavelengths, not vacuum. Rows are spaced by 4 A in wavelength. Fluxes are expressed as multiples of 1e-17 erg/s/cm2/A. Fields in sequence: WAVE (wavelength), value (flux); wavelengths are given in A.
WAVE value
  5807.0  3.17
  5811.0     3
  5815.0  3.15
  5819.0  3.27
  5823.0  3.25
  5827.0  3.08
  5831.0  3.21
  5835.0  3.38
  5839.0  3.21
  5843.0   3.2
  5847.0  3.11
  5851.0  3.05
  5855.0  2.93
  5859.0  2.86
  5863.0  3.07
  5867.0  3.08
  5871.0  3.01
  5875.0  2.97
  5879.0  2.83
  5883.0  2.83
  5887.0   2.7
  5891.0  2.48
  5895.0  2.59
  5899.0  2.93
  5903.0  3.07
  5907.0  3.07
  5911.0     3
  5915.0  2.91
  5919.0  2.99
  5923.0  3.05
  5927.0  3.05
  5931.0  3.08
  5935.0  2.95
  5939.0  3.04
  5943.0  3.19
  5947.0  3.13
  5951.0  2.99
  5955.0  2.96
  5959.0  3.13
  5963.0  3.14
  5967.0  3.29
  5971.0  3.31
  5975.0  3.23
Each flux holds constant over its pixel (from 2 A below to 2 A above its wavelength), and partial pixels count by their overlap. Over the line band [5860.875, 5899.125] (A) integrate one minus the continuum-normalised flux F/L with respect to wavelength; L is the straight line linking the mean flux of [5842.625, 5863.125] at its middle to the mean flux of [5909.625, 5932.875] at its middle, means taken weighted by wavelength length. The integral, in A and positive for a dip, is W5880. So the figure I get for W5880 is 2.19 A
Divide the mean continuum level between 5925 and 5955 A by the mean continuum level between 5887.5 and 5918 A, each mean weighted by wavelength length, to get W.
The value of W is 1.07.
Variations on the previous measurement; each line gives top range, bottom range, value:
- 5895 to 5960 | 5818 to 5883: 0.98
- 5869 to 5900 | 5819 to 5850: 0.87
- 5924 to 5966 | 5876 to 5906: 1.10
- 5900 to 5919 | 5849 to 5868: 1.00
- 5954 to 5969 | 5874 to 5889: 1.11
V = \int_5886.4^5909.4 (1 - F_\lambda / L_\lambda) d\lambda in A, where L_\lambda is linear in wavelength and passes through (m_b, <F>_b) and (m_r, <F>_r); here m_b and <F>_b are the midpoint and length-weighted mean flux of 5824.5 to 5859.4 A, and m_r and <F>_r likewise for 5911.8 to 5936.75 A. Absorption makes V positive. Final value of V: 1.7 A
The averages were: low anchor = 3.13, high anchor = 3.01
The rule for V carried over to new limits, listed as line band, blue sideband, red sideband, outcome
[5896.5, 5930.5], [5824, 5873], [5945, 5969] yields 1.1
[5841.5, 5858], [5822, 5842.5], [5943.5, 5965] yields 0.8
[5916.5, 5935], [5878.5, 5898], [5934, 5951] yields -0.5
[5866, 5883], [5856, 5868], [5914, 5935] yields 0.3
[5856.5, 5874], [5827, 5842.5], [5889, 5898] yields -0.7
